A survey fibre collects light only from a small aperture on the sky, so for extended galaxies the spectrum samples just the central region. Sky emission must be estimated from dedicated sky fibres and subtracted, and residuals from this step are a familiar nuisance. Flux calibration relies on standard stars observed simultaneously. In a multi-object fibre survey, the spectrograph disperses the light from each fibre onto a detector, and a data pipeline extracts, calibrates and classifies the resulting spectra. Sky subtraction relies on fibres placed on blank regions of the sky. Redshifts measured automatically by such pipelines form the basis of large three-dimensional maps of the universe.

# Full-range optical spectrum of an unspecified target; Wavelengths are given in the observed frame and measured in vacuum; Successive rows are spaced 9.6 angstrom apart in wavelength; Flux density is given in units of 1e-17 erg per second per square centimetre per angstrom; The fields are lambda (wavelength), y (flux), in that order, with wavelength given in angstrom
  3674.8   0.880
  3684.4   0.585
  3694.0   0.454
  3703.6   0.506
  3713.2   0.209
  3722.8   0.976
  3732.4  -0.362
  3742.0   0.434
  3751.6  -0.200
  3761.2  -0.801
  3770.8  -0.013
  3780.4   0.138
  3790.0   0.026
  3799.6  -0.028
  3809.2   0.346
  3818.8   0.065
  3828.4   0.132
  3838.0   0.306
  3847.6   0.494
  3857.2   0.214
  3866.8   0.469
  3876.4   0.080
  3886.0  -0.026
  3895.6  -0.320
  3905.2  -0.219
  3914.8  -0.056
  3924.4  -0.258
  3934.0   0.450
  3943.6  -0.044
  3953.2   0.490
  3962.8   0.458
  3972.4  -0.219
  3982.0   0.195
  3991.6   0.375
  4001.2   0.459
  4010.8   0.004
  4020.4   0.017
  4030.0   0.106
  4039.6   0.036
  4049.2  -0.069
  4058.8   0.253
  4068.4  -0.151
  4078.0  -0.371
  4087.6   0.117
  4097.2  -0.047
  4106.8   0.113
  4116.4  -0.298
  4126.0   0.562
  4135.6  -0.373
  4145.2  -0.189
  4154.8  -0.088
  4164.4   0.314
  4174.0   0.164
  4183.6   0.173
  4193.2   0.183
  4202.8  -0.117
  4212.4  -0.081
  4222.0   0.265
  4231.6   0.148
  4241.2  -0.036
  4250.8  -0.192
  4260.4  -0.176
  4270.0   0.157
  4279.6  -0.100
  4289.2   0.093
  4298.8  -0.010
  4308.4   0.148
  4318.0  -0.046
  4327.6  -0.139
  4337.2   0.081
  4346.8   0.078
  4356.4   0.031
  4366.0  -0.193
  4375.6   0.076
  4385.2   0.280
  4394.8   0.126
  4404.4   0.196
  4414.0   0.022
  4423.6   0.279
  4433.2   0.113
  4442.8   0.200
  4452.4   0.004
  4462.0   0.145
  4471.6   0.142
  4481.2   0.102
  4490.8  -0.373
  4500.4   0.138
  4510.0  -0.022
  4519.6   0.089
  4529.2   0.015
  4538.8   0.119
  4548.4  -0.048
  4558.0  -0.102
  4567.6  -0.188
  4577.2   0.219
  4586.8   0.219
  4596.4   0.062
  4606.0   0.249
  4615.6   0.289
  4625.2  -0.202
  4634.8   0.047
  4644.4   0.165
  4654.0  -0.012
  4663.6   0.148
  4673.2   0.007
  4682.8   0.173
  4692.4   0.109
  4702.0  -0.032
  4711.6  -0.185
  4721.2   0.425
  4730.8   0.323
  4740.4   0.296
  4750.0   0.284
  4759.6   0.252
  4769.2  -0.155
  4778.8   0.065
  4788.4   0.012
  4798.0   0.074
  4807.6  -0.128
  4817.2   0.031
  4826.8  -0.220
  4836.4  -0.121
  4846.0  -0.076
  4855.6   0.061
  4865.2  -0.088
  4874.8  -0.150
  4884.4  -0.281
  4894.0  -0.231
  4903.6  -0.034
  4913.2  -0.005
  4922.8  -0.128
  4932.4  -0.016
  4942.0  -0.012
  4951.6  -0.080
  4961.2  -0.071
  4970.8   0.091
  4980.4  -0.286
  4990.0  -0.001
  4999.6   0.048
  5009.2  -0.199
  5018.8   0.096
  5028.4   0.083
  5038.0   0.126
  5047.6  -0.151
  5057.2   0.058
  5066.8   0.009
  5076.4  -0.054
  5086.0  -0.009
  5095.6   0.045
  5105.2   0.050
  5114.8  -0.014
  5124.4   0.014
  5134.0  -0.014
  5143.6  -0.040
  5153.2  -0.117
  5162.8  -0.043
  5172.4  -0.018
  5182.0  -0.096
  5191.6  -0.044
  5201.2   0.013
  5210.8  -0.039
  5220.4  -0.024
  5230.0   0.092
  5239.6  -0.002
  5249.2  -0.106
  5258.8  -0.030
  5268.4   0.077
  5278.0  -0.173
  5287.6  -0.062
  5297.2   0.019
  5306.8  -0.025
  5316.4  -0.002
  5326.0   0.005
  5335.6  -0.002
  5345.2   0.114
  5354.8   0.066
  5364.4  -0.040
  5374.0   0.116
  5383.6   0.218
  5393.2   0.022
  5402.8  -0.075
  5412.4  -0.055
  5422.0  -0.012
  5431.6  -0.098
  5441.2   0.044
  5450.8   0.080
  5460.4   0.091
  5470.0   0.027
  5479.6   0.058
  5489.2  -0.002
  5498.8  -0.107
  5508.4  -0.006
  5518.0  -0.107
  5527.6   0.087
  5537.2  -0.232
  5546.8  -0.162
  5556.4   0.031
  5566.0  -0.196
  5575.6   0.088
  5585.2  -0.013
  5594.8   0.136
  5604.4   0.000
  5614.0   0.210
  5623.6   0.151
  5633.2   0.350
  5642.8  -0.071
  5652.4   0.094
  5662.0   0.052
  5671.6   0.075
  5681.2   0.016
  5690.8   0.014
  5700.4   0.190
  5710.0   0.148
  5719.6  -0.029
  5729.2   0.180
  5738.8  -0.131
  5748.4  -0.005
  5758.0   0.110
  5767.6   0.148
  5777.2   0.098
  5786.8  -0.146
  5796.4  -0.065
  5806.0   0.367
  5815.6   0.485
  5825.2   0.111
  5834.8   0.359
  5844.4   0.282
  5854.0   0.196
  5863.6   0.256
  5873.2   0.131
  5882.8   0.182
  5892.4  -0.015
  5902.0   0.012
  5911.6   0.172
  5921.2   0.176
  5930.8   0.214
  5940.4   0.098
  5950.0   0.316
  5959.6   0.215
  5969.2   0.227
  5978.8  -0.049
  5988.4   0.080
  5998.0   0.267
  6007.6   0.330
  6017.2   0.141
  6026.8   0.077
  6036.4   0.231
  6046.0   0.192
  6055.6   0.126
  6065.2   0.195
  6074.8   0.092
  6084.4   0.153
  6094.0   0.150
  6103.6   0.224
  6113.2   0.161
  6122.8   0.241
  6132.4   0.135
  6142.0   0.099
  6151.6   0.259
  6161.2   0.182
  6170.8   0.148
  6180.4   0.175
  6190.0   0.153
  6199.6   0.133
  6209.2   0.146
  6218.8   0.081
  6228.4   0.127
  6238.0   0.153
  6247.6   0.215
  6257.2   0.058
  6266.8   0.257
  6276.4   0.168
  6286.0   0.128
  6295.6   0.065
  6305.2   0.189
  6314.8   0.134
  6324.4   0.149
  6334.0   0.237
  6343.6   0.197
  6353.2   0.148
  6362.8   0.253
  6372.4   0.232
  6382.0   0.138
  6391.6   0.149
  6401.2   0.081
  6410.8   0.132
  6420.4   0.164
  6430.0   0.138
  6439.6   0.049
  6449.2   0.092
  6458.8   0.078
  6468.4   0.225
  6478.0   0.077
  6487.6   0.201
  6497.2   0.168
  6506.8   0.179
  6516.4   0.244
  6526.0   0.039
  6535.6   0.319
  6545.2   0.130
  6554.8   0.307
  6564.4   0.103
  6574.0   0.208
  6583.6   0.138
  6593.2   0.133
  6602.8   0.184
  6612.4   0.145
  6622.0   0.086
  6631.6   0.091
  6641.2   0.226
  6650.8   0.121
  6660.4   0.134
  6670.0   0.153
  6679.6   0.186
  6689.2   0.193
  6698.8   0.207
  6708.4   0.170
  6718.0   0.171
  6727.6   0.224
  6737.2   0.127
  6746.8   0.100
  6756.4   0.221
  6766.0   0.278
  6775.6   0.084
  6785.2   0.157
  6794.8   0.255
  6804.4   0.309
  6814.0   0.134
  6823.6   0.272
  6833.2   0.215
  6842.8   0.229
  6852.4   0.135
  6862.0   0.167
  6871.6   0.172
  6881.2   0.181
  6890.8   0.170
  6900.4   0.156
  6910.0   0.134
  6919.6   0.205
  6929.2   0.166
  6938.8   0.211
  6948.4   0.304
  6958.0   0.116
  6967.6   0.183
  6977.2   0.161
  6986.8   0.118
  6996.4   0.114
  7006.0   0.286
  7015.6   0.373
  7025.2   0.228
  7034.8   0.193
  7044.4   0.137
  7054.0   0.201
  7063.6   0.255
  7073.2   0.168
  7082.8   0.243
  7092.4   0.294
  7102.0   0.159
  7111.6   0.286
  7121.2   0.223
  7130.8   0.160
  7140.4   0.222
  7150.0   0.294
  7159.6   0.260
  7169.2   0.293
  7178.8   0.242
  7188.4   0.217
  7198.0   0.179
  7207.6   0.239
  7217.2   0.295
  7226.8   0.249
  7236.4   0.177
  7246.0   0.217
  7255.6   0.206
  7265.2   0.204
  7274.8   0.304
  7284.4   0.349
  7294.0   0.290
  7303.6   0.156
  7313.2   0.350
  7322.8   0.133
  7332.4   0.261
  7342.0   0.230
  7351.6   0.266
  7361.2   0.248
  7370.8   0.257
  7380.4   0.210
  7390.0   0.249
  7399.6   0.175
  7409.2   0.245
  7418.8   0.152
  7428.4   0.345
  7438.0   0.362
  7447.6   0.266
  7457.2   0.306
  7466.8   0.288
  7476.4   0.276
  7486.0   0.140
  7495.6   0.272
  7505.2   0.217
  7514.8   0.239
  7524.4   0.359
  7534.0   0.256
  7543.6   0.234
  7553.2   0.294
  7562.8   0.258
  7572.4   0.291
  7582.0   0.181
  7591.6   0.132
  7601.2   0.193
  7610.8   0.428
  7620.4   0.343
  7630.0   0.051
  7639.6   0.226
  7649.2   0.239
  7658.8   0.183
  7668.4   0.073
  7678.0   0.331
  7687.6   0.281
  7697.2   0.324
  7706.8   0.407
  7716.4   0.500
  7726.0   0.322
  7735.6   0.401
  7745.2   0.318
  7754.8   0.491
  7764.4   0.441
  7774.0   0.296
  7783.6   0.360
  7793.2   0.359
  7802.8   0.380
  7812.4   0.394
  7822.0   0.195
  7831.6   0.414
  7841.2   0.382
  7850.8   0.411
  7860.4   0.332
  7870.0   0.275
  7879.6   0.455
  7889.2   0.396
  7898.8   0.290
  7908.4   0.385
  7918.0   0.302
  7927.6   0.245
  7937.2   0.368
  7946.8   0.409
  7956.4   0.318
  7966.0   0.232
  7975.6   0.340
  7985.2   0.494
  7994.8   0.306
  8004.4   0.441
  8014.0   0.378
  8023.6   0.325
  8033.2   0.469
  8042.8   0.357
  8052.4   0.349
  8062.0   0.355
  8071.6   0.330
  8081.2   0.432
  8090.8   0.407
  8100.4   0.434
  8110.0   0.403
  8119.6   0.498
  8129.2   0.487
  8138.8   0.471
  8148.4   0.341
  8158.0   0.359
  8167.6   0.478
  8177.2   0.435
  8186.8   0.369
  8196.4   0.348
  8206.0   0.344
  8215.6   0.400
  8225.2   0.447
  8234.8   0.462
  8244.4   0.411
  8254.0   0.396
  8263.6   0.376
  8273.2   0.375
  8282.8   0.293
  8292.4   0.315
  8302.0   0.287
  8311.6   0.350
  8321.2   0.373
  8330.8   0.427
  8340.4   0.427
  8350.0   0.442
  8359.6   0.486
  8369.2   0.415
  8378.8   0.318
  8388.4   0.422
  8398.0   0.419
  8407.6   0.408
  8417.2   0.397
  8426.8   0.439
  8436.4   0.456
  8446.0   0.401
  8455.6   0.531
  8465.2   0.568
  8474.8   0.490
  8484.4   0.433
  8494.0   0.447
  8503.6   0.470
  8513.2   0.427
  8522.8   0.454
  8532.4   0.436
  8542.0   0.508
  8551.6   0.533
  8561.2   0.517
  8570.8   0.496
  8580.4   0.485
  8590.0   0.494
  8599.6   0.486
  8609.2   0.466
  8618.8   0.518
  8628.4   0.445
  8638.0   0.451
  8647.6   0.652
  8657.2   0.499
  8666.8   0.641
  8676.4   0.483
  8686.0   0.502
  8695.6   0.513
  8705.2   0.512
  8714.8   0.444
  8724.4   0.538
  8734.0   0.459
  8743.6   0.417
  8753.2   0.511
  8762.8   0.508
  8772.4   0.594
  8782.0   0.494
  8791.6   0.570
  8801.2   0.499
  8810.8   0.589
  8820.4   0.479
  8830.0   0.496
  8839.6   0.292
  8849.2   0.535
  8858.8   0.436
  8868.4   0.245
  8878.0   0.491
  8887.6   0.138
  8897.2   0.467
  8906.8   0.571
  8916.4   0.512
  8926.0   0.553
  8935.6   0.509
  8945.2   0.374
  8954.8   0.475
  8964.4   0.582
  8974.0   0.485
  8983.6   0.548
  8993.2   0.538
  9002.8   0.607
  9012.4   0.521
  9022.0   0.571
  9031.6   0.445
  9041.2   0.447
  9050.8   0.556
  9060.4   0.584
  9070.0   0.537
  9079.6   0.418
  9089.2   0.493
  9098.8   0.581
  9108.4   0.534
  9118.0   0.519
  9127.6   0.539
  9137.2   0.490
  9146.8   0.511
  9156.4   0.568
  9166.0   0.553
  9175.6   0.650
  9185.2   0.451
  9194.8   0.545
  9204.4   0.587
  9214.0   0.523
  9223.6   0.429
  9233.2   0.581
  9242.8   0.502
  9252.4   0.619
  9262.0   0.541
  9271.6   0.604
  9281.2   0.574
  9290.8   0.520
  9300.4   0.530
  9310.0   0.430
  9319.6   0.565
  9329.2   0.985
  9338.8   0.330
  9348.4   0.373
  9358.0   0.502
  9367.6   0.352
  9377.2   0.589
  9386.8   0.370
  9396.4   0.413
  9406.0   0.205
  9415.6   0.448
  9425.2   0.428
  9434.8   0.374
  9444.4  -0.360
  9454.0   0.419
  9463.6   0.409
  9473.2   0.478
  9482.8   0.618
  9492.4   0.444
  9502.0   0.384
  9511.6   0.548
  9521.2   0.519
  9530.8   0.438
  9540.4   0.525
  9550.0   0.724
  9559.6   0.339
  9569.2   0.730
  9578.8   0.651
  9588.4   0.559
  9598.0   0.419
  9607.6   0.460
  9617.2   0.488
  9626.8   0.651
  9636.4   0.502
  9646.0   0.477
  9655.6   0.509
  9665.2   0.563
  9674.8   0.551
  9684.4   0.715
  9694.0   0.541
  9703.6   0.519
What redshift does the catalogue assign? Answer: 0.930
